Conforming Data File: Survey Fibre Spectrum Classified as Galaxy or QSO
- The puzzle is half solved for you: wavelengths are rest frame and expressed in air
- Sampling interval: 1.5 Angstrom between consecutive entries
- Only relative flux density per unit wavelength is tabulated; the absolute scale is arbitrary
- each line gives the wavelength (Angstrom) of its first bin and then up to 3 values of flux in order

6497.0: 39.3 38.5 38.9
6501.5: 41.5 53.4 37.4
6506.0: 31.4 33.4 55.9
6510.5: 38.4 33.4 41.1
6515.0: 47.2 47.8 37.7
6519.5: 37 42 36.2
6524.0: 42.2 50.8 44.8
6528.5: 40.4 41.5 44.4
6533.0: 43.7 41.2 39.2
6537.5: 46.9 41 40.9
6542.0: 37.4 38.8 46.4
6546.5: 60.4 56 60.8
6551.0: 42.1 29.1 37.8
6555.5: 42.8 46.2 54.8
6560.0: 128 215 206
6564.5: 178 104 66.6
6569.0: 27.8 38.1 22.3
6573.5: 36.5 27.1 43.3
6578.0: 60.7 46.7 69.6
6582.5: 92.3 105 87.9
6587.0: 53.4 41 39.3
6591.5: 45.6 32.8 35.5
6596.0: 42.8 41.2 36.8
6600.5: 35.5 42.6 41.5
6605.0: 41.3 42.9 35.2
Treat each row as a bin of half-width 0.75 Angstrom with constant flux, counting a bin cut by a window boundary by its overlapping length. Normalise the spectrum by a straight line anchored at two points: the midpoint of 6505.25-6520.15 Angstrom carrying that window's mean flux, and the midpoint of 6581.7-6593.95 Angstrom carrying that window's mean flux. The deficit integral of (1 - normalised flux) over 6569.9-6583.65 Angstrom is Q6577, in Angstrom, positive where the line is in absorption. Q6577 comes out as 2.0 Angstrom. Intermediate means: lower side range 40.4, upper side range 61.8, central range 50.3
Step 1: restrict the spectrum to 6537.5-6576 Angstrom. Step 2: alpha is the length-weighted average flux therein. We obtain 66.8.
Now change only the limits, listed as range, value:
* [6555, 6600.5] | 68.5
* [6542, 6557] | 45.6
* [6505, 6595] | 55.9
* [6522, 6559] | 44.2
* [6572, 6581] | 43.4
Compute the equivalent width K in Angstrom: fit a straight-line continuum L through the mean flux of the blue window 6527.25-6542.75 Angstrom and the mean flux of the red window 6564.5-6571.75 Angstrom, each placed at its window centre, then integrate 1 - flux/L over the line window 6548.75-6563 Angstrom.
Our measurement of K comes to -4.5 Angstrom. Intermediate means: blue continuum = 41.8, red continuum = 68.9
